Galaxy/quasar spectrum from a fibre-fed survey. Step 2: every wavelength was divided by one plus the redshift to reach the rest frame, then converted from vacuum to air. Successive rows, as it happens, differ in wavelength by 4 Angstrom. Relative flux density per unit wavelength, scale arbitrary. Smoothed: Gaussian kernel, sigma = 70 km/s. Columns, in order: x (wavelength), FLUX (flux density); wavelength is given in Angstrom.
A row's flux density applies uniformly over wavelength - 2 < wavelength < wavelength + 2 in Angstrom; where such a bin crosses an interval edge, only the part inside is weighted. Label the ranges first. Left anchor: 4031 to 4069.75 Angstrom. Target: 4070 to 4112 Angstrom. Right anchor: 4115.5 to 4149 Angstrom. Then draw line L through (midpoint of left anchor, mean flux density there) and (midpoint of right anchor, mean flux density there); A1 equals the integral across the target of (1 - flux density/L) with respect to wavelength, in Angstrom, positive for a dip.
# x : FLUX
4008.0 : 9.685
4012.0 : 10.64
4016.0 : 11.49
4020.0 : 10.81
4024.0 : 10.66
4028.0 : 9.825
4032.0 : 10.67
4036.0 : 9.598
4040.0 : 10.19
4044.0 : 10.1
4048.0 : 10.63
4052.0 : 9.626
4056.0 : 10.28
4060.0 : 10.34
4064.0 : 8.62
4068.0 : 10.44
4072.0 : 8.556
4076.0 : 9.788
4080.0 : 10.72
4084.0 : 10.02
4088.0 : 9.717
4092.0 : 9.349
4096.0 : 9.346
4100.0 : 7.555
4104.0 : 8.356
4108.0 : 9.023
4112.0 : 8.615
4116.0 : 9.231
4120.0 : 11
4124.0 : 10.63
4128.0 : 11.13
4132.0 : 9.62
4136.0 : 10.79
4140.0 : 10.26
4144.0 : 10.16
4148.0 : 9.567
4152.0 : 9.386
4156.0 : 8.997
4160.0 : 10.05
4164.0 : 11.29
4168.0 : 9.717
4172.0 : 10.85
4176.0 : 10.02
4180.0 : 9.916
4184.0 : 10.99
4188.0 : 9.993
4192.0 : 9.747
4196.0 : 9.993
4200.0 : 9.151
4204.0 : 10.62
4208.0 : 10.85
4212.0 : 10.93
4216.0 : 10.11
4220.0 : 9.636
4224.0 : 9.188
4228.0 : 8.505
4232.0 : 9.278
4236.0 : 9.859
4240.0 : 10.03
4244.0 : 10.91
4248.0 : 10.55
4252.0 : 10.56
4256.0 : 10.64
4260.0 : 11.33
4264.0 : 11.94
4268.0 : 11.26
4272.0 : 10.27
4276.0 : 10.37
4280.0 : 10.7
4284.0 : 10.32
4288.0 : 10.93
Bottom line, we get 4.0 Angstrom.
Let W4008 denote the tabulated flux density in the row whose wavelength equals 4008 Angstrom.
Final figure 9.685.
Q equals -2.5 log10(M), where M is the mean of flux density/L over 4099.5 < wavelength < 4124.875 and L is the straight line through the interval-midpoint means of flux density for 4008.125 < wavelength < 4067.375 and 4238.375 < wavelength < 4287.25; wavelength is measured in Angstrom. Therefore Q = 0.13 mag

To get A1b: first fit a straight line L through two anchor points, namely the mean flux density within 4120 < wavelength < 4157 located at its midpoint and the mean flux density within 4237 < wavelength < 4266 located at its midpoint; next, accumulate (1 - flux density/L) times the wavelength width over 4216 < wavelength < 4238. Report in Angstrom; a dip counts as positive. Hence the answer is 2.7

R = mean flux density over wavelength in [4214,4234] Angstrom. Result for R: 9.34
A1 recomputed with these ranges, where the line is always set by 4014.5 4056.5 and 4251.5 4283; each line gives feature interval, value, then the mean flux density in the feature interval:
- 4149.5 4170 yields 1.4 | 9.88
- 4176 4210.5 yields 1.8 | 10.2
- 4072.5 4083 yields 0.5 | 9.99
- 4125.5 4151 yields 0.8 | 10.2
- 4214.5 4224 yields 0.9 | 9.72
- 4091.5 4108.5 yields 3.0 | 8.64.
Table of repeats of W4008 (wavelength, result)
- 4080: 10.72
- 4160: 10.05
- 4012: 10.64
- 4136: 10.79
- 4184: 10.99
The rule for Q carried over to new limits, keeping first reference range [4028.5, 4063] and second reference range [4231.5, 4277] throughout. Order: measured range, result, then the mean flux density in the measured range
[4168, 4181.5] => 0.03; 10.2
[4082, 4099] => 0.08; 9.49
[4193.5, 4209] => 0.04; 10.1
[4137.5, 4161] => 0.07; 9.75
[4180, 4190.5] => 0.01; 10.3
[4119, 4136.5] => -0.03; 10.6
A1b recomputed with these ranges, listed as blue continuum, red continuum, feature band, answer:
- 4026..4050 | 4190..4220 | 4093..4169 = 3.3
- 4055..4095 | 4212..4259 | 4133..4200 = -1.2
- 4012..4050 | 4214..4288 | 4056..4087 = 1.8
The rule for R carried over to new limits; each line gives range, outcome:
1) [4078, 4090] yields 10.2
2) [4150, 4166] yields 9.93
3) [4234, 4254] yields 10.4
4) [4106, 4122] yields 9.47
